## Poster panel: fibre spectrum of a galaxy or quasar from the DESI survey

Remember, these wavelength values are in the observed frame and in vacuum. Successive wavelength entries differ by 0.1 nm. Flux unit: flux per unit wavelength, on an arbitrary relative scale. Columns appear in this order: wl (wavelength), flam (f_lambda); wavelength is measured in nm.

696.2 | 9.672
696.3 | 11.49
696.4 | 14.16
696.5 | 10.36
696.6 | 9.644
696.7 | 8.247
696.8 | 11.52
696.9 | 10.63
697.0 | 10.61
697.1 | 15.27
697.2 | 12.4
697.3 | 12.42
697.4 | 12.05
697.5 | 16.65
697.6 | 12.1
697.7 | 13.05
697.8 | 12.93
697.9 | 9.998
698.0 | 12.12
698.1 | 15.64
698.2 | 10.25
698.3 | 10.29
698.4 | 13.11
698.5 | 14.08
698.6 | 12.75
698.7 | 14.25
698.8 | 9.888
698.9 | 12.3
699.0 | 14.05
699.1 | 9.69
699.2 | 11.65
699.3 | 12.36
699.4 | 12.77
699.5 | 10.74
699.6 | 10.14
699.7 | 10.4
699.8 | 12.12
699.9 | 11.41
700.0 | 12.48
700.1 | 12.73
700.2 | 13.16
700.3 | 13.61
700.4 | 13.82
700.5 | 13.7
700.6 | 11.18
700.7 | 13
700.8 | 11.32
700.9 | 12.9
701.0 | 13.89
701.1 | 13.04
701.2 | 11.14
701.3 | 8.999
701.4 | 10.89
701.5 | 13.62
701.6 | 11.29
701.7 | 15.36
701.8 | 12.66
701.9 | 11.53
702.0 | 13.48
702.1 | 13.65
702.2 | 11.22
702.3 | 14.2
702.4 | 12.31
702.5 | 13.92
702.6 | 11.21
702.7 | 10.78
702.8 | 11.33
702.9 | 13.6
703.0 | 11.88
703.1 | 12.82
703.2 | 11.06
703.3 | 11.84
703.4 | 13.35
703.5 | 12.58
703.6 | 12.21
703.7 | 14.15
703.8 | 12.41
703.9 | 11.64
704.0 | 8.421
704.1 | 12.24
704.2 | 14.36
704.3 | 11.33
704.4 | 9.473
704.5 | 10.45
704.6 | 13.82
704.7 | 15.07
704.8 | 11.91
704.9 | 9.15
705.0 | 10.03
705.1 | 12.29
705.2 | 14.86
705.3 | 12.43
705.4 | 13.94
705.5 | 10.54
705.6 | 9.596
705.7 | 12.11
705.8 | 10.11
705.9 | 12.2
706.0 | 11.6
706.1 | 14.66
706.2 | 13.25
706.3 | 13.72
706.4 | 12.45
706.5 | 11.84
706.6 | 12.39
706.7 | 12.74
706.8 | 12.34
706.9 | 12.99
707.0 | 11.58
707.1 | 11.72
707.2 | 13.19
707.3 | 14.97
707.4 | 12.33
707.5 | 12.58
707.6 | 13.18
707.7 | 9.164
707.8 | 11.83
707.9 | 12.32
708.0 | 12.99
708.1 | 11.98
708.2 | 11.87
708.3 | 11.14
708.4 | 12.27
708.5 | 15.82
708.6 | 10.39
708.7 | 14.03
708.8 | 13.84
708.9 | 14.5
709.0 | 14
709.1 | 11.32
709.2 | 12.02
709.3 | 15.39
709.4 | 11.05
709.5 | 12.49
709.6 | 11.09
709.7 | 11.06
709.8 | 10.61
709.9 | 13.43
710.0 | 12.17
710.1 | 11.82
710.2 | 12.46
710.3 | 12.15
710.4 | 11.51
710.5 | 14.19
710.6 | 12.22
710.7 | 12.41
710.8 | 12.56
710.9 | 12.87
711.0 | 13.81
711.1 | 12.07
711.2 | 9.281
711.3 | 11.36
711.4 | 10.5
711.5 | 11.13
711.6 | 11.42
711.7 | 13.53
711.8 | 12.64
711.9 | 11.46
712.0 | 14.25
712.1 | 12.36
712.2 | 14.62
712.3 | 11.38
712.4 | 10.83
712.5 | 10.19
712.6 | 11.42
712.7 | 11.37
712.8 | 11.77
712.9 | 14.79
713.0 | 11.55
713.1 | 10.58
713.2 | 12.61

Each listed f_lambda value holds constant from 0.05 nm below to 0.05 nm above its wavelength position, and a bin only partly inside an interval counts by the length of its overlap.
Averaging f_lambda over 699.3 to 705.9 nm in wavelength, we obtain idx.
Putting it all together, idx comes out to 12.2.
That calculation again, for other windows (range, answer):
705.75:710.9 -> 12.5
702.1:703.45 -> 12.3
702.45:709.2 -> 12.3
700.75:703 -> 12.4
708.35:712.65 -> 12.3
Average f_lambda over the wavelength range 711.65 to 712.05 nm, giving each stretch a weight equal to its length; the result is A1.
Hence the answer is 13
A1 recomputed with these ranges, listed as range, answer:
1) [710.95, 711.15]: 12.9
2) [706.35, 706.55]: 12.1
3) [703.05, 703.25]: 11.9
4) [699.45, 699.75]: 10.4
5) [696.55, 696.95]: 10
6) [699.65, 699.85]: 11.3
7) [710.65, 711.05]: 12.9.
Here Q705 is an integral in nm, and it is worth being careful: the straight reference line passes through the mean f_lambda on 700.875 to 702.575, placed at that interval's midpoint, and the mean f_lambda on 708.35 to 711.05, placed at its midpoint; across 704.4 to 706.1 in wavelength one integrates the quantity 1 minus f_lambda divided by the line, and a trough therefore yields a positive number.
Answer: 0.10 nm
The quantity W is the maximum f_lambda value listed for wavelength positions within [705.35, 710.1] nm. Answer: 15.82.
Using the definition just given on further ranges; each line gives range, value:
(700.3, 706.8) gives 15.36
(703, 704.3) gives 14.36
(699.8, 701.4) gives 13.89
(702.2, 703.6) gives 14.2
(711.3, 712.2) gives 14.62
